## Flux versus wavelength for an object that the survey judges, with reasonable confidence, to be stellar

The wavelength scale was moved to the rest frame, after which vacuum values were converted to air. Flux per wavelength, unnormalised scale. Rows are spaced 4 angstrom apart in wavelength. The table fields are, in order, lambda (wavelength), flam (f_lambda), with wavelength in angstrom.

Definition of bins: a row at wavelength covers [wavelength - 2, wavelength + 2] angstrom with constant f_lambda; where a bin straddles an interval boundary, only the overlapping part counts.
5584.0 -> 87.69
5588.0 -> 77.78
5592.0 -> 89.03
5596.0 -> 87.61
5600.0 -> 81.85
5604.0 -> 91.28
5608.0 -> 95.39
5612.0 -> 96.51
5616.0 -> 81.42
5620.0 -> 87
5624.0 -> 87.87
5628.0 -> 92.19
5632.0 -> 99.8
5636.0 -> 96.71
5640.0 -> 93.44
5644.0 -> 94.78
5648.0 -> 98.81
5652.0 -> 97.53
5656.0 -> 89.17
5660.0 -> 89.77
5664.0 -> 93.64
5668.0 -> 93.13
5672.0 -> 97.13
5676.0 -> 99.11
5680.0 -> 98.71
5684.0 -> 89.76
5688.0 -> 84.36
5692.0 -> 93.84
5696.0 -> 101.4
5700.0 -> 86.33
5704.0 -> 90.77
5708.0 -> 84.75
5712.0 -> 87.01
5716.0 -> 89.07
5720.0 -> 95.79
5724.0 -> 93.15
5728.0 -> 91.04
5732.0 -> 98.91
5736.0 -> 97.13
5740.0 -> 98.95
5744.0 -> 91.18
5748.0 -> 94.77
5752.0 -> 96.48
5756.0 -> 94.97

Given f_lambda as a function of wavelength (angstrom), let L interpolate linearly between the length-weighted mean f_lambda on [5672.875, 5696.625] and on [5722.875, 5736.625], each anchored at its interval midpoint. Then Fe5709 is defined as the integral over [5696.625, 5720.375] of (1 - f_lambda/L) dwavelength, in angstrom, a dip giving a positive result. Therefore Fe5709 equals 1.36 angstrom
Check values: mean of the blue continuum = 94.3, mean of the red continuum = 95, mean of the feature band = 89.2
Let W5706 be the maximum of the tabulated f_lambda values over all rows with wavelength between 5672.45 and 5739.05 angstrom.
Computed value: 101.4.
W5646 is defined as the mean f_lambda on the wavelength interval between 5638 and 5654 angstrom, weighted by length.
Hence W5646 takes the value 96.1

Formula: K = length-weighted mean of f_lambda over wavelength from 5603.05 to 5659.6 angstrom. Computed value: 92.9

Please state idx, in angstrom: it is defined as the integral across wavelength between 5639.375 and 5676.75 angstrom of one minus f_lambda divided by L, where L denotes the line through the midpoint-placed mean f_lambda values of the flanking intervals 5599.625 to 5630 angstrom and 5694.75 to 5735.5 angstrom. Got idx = -1.6 angstrom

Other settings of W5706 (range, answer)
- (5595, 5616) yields 96.51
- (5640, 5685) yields 99.11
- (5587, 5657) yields 99.8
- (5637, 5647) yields 94.78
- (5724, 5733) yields 98.91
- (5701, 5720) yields 95.79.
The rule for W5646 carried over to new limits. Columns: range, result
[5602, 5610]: 93.3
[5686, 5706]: 91.3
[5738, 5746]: 95.1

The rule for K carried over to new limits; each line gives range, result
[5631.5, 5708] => 93.8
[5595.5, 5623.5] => 88.7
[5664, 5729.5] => 92.3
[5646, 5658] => 95.2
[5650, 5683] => 94.6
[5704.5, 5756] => 93.2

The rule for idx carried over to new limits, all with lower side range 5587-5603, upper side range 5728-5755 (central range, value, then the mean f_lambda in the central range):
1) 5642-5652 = -0.9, 96.9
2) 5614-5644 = -1.4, 91.4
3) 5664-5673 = -0.4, 94.6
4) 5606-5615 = -0.9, 94.3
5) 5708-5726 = 0.7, 90.5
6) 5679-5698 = -0.3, 93.3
